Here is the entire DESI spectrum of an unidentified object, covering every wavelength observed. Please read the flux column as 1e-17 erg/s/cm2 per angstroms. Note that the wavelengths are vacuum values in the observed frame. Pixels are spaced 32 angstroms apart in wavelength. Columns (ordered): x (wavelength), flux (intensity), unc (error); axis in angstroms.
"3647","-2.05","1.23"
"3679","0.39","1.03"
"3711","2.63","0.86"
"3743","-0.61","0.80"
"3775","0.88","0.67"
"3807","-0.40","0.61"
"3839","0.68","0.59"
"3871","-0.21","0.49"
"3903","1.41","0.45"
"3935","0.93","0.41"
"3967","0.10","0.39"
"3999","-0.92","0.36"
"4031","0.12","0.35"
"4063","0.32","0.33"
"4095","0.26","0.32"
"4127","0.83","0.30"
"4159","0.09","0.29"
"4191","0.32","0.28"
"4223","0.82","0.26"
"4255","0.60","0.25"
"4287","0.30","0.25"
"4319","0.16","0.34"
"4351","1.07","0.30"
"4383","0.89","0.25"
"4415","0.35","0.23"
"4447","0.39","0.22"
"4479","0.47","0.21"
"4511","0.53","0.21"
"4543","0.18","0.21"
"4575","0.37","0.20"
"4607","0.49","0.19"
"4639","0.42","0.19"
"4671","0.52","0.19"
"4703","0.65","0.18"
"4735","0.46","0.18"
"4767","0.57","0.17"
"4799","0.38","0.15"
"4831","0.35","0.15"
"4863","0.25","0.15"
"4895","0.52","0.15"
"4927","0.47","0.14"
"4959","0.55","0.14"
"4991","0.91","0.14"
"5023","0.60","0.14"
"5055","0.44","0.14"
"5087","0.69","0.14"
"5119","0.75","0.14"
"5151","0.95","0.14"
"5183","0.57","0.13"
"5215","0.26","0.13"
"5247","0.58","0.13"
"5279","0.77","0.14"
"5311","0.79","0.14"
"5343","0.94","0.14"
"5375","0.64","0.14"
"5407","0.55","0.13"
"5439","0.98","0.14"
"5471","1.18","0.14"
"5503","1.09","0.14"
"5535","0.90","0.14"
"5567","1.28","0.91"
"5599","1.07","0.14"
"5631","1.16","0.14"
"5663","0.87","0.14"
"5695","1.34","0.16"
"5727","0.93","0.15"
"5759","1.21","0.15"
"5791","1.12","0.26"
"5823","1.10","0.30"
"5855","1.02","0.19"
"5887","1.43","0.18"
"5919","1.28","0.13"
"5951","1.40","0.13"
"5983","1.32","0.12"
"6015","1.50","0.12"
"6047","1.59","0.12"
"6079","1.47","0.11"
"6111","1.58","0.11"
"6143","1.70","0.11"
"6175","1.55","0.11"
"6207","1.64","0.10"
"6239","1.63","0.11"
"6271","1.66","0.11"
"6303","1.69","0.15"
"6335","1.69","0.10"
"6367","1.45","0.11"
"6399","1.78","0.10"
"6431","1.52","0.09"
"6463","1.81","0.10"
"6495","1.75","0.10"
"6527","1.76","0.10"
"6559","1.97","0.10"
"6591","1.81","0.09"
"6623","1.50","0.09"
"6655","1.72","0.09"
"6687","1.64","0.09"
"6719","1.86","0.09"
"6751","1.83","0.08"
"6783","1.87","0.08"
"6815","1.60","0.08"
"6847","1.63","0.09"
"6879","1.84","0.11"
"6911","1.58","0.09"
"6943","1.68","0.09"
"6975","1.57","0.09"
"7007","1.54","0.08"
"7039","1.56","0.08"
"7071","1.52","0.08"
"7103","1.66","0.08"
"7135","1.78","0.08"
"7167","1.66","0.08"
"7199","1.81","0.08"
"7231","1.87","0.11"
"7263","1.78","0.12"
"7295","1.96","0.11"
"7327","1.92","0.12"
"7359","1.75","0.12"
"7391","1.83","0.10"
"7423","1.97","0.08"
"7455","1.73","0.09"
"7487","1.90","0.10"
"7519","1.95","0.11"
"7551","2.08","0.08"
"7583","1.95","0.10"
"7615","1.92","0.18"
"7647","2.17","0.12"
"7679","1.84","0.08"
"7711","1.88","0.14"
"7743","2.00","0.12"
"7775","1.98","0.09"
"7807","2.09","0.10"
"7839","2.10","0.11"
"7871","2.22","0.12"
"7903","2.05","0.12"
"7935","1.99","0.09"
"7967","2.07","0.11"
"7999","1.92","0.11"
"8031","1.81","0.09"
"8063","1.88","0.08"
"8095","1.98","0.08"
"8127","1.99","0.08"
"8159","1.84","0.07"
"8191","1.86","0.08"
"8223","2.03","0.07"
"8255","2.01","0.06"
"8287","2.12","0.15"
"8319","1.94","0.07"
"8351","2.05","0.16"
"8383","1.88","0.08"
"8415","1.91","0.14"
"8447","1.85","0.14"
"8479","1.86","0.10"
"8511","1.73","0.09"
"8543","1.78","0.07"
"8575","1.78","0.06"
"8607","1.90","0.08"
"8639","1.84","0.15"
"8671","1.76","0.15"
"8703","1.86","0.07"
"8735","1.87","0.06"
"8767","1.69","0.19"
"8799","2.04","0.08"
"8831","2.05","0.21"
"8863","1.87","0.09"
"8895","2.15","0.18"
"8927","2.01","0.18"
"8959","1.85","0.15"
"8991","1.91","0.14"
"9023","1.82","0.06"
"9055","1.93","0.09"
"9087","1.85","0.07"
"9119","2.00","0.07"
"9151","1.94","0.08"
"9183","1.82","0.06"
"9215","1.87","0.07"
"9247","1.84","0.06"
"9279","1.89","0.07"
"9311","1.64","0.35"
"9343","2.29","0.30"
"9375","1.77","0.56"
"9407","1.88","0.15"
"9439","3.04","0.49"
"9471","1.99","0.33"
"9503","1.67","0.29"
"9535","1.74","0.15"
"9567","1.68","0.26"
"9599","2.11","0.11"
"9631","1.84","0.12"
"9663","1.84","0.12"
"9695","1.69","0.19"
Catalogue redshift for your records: 0.36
